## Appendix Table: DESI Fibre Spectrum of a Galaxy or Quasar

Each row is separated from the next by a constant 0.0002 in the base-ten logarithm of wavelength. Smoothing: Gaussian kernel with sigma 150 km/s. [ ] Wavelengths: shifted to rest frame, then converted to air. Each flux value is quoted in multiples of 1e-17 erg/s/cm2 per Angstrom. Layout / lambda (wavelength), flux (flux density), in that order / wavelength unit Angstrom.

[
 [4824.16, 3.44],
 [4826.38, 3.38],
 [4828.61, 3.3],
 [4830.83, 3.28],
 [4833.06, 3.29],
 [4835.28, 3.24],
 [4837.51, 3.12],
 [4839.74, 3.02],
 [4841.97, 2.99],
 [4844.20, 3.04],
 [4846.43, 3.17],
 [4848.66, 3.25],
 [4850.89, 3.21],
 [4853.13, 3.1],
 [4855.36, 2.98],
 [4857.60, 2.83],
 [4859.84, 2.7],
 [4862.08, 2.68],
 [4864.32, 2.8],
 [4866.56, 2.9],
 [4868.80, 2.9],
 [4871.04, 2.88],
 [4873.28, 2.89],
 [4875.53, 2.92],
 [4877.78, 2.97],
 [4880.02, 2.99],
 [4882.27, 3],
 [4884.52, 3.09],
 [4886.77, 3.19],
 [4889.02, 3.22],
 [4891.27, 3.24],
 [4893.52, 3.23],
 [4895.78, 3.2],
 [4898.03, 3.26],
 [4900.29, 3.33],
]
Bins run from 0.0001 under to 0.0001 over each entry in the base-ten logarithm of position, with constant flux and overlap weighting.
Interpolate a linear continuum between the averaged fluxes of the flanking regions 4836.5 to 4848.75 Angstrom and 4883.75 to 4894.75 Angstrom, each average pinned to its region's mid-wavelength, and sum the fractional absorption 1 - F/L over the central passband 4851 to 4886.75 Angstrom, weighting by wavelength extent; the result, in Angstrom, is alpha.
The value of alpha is 2.5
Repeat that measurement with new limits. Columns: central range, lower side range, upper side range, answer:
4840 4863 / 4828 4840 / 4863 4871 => 0.3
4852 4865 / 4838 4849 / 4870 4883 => 0.7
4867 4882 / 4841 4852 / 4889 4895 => 1.2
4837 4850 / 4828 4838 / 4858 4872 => 0.0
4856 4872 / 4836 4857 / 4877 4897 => 1.5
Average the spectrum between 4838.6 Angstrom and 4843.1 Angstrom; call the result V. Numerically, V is 3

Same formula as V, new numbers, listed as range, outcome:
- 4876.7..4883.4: 2.99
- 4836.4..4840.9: 3.07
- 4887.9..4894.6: 3.23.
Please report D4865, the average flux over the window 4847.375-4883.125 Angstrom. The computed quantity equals 2.94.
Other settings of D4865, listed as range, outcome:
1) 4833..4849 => 3.13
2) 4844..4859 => 3.08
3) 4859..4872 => 2.81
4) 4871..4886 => 2.97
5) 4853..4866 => 2.83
